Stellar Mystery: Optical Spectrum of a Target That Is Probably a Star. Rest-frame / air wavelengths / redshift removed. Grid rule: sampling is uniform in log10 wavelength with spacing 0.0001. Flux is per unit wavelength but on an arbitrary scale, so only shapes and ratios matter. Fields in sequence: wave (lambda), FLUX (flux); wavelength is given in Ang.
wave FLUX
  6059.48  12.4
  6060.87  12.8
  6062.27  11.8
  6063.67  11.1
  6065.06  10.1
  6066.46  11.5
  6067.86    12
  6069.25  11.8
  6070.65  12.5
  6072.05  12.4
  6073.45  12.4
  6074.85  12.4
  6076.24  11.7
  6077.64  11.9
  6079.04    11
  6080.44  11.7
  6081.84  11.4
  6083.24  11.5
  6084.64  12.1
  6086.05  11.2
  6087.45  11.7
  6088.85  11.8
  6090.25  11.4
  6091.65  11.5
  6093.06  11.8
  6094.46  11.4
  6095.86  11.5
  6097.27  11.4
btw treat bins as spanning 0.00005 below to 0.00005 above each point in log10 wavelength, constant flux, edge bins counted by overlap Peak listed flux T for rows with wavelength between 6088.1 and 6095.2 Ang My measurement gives 11.8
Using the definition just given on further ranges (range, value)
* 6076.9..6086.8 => 12.1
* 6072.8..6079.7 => 12.4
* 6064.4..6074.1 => 12.5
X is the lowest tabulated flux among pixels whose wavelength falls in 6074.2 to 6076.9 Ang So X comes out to 11.7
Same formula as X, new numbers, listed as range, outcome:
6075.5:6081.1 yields 11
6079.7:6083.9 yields 11.4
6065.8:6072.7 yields 11.5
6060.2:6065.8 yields 10.1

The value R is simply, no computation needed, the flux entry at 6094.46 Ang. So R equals 11.4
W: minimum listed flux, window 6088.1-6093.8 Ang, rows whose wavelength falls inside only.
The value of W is 11.4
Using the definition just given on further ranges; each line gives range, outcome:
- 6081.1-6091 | 11.2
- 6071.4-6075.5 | 12.4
